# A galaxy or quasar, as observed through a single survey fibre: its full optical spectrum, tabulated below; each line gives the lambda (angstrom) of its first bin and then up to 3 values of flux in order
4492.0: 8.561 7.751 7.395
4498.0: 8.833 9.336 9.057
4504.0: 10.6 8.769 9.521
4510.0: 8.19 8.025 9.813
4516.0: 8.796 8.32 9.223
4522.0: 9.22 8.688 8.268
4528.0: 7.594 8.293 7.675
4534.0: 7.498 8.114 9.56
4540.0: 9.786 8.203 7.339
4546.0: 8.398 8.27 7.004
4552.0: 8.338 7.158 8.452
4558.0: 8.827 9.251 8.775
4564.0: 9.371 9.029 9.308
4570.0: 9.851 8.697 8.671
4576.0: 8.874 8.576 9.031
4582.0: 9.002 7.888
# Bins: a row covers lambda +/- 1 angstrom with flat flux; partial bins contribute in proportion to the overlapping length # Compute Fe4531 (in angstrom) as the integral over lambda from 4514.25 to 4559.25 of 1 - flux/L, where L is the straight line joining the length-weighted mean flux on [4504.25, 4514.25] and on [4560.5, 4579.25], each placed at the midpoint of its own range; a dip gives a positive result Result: 3.10 angstrom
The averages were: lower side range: 8.92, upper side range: 9.02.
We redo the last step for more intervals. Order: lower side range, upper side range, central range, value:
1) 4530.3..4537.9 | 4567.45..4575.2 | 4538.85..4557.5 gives 0.6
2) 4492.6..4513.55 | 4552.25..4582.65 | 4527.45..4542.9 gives 0.8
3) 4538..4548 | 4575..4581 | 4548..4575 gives 0.1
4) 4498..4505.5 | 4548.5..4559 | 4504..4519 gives 0.5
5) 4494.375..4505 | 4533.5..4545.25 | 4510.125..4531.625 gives 0.3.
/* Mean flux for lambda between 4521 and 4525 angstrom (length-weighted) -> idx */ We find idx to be 8.95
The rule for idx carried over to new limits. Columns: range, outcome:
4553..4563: 8.49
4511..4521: 8.84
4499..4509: 9.46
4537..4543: 9.18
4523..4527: 8.48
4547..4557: 7.84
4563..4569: 9.24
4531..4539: 8.21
